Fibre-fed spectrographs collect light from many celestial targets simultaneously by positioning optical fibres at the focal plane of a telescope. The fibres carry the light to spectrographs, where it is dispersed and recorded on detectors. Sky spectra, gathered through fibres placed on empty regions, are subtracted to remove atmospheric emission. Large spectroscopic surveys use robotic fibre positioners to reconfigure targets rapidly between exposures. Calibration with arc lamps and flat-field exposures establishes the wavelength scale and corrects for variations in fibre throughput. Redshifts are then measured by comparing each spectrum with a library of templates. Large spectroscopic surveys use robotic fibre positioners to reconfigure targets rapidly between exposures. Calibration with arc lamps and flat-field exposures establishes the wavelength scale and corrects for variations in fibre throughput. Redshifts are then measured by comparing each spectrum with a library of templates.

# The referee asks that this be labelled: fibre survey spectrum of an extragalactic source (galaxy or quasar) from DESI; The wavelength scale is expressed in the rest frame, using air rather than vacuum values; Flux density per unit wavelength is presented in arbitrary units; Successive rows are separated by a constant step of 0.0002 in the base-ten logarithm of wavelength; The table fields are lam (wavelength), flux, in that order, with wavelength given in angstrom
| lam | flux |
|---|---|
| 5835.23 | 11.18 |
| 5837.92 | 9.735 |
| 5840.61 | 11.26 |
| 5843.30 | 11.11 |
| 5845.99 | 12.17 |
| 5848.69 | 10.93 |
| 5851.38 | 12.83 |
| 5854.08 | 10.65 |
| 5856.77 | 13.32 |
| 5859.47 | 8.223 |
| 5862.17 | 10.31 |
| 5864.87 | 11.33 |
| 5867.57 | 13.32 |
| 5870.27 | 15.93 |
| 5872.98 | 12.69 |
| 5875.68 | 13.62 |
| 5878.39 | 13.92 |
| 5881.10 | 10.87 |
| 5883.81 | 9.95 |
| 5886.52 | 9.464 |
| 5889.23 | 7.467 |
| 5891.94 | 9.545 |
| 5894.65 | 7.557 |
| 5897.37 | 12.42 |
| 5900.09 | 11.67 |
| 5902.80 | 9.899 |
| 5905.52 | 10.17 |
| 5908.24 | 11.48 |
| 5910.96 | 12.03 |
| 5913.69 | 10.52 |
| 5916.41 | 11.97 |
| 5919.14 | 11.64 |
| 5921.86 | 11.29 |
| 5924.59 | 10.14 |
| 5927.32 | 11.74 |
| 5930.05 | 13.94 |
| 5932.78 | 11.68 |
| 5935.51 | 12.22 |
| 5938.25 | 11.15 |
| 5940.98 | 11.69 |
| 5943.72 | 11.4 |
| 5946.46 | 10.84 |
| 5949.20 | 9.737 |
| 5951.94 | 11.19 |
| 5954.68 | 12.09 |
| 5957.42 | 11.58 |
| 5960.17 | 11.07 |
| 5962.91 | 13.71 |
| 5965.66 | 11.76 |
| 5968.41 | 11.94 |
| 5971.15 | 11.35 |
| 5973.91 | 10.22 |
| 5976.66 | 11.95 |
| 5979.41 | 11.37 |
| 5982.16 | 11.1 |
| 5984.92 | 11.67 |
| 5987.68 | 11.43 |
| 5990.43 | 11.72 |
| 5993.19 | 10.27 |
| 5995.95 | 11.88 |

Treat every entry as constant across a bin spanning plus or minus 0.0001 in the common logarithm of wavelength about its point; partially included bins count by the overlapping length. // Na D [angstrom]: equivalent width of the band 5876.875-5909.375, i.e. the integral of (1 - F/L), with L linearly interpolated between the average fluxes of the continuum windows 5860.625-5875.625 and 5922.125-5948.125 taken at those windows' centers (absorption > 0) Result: 5.1 angstrom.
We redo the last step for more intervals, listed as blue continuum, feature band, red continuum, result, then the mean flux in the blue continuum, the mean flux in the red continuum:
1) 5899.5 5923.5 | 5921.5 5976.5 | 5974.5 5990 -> -1.1 angstrom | 11.2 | 11.5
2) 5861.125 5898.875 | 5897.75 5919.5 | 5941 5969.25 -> 0.4 angstrom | 11.3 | 11.5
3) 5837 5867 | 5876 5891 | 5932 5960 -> 0.9 angstrom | 11.2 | 11.3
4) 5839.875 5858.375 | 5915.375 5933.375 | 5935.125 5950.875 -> -0.9 angstrom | 11.7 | 11.1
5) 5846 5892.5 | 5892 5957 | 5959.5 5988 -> 1.9 angstrom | 11.5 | 11.6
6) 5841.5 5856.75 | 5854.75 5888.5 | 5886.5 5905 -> -3.3 angstrom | 11.7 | 9.76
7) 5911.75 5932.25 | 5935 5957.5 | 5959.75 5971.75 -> 1.1 angstrom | 11.6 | 12.1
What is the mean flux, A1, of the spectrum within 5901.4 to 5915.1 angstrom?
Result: 10.8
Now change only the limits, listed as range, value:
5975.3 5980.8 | 11.7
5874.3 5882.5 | 12.8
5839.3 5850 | 11.4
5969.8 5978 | 11.2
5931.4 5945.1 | 11.6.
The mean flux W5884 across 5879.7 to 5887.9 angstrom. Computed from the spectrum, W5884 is 10.1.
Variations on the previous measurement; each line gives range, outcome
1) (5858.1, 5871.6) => 11.8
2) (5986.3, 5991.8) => 11.6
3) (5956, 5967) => 12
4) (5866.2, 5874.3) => 14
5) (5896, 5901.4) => 12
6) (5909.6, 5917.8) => 11.5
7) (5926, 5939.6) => 12.1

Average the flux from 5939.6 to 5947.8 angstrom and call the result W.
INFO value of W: 11.3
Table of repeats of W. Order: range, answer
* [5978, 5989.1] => 11.4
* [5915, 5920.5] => 11.8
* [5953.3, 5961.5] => 11.6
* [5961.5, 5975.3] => 11.8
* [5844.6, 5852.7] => 12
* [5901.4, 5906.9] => 10.1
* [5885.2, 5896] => 8.51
